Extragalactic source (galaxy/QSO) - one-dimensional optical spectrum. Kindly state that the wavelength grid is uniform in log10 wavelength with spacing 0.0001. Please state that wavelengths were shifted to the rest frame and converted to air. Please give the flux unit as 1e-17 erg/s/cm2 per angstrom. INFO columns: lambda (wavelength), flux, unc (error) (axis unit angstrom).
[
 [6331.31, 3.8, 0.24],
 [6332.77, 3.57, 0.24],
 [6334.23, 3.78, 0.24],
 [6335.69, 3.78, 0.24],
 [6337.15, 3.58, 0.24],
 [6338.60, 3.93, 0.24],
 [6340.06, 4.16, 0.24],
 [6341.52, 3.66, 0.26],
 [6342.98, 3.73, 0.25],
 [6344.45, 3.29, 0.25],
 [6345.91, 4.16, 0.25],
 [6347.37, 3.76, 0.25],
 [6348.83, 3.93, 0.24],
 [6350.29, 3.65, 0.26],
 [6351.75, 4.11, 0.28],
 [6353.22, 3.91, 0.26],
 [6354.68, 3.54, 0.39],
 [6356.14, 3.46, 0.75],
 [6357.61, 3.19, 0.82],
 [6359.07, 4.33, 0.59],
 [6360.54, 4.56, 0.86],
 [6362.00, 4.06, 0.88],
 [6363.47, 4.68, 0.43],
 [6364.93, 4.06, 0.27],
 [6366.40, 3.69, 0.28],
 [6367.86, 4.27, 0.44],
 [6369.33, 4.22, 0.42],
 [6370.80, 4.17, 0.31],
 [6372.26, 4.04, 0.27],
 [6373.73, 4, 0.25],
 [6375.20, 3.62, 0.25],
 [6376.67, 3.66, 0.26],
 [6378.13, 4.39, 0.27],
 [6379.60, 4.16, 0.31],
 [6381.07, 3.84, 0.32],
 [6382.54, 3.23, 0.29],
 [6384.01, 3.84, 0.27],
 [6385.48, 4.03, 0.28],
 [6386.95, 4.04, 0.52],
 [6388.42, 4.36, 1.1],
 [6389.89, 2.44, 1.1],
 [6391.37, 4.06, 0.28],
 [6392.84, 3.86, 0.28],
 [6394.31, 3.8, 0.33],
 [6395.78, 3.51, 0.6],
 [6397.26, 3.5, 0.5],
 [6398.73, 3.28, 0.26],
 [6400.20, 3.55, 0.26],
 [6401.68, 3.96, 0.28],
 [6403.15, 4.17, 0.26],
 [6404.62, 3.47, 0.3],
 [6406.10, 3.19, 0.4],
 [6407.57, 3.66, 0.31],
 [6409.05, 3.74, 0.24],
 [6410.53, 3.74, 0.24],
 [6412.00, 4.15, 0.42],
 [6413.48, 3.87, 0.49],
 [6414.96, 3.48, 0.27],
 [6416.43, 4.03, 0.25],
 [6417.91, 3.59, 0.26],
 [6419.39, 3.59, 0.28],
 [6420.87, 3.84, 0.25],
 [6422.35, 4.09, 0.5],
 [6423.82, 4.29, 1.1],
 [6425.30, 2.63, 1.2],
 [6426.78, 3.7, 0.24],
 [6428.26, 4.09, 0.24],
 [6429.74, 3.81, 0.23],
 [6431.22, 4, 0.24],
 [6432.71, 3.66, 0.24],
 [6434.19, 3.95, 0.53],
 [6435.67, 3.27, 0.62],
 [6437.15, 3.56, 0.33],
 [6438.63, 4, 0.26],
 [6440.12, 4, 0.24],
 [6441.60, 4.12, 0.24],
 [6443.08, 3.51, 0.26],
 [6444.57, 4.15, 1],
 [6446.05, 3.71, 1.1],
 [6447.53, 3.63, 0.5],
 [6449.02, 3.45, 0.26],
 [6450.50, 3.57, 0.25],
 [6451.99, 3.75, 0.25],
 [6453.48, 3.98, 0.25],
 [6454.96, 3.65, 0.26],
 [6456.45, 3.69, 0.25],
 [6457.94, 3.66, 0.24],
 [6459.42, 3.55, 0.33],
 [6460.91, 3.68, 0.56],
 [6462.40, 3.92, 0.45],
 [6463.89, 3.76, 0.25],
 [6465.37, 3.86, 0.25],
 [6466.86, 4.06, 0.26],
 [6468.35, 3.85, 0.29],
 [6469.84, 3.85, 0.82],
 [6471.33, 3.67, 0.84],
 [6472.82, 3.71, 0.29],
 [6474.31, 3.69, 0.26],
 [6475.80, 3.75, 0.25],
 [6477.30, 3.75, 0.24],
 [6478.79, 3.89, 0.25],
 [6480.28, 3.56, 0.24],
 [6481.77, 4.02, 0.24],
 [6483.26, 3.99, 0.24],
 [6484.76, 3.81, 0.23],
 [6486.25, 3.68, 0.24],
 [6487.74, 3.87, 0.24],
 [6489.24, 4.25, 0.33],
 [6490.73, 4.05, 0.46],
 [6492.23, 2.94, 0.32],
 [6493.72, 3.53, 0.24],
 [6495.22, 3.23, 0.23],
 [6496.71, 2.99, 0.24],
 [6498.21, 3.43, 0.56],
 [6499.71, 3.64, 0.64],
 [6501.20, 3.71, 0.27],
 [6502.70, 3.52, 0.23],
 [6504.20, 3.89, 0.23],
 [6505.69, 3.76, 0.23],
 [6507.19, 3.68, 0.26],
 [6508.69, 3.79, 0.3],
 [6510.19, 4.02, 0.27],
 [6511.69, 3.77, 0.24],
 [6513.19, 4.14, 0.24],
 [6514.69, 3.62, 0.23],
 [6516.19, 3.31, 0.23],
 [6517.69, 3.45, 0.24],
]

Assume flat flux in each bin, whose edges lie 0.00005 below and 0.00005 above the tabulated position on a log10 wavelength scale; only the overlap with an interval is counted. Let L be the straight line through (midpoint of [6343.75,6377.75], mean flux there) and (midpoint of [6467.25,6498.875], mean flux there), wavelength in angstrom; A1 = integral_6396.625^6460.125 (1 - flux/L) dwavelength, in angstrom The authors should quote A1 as 1.2 angstrom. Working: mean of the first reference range 3.94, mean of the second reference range 3.7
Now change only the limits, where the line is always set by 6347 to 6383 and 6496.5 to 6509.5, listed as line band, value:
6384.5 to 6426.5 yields 1.55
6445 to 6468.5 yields -0.02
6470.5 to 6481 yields -0.08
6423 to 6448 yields 0.08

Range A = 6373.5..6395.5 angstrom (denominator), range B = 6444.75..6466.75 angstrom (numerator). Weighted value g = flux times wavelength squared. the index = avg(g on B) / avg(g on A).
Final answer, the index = 1.00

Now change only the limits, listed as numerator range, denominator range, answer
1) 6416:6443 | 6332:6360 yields 1.03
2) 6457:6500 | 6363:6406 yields 0.99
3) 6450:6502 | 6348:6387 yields 0.97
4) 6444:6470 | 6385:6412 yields 1.04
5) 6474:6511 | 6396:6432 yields 1.02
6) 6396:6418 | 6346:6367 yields 0.95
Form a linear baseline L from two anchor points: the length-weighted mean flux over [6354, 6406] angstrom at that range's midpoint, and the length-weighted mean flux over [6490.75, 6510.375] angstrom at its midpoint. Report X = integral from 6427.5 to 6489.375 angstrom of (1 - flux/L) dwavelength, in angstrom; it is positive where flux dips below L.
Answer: -2.3 angstrom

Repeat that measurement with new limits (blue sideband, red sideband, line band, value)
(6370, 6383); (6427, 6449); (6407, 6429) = 0.4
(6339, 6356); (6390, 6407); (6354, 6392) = -2.1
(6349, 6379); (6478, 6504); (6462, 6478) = -0.4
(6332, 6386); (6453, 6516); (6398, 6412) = 0.6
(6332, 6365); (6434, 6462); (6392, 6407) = 0.6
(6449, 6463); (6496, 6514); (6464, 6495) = -0.7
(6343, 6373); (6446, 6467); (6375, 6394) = 0.4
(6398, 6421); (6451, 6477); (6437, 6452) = -0.1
